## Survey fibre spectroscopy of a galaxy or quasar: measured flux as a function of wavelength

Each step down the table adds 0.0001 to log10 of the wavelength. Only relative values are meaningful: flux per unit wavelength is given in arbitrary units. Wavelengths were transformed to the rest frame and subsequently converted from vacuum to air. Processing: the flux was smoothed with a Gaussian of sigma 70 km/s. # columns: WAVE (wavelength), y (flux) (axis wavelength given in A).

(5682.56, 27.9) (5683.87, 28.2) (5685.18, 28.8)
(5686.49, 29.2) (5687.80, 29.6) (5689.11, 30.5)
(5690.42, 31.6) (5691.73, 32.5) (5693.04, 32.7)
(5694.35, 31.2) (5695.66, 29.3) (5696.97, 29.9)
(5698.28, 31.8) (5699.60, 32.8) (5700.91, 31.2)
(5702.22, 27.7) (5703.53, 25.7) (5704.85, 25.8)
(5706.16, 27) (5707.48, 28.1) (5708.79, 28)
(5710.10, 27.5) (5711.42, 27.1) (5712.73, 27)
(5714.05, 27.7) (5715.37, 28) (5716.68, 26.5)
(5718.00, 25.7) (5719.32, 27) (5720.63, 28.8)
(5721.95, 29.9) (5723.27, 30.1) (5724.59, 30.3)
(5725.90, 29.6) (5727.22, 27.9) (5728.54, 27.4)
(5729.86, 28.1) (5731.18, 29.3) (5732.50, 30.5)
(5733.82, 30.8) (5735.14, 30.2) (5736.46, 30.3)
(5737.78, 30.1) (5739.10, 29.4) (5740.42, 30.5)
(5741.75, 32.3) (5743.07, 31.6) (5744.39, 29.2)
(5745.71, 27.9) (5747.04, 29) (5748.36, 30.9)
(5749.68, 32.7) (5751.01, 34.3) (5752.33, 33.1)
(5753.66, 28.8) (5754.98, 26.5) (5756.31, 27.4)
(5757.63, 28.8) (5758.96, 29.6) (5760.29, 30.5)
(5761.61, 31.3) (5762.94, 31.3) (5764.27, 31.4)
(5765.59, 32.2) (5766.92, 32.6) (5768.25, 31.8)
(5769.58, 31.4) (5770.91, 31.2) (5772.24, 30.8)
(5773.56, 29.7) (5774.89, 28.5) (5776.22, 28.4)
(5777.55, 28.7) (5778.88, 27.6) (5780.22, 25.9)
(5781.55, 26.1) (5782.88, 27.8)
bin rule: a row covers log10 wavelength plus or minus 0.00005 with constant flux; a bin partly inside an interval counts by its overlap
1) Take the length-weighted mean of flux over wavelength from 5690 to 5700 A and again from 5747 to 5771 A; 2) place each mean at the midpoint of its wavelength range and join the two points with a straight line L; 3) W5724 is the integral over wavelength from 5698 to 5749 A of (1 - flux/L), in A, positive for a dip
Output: 3.7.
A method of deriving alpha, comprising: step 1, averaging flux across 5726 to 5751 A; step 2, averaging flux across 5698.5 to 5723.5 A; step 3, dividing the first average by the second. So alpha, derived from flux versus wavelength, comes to 1.1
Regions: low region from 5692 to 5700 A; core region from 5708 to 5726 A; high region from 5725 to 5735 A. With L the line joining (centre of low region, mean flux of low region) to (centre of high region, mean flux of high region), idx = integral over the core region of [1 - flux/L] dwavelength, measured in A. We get 1.2 A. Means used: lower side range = 31.3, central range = 28.1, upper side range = 29.2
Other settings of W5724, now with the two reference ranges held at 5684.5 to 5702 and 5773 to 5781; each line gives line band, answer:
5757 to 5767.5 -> -0.9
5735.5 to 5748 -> -0.4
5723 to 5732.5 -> 0.2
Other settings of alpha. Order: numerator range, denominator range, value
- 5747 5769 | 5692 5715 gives 1.06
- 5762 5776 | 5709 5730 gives 1.11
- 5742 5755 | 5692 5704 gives 1.01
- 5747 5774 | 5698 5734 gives 1.08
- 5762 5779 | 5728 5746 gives 1.02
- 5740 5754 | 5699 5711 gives 1.10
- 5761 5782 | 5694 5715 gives 1.05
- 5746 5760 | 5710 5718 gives 1.11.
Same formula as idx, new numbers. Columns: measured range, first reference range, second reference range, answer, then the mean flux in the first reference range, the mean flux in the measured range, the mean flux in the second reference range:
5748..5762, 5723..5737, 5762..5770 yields 0.3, 29.5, 30.3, 31.8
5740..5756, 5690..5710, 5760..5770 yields 0.3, 29.6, 30.5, 31.6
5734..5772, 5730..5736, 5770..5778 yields -1.0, 30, 30.6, 29.7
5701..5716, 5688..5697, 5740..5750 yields 1.7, 31.1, 27.4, 30.4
